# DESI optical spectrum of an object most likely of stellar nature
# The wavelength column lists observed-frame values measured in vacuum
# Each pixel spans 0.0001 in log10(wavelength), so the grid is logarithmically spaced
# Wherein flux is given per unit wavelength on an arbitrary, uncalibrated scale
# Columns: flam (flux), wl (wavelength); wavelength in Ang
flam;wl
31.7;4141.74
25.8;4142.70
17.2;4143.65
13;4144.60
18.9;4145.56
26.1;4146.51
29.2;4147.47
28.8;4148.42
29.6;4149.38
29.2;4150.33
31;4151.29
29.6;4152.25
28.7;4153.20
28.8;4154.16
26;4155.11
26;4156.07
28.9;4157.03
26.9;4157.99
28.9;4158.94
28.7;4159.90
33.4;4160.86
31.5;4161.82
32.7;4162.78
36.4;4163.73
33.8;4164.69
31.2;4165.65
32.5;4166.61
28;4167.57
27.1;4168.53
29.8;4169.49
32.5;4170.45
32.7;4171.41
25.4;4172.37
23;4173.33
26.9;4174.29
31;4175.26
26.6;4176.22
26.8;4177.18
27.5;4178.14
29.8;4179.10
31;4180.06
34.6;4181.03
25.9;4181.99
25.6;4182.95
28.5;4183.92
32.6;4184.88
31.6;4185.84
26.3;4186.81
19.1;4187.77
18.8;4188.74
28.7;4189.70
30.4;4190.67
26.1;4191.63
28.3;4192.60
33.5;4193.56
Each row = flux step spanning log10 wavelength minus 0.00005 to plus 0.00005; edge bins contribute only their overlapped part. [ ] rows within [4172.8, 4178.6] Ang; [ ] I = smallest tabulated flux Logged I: 23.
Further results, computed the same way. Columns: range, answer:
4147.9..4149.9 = 28.8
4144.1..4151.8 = 13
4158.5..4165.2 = 28.7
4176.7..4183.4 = 25.6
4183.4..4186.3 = 28.5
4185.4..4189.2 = 18.8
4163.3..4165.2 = 33.8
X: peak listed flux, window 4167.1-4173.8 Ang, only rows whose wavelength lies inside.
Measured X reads 32.7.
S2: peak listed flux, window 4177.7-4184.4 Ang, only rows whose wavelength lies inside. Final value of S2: 34.6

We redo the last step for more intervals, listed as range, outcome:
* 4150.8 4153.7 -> 31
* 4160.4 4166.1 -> 36.4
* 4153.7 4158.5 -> 28.9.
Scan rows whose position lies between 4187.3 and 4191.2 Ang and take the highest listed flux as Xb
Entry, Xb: 30.4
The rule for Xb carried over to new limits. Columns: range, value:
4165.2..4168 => 32.5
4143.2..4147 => 26.1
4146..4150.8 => 29.6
